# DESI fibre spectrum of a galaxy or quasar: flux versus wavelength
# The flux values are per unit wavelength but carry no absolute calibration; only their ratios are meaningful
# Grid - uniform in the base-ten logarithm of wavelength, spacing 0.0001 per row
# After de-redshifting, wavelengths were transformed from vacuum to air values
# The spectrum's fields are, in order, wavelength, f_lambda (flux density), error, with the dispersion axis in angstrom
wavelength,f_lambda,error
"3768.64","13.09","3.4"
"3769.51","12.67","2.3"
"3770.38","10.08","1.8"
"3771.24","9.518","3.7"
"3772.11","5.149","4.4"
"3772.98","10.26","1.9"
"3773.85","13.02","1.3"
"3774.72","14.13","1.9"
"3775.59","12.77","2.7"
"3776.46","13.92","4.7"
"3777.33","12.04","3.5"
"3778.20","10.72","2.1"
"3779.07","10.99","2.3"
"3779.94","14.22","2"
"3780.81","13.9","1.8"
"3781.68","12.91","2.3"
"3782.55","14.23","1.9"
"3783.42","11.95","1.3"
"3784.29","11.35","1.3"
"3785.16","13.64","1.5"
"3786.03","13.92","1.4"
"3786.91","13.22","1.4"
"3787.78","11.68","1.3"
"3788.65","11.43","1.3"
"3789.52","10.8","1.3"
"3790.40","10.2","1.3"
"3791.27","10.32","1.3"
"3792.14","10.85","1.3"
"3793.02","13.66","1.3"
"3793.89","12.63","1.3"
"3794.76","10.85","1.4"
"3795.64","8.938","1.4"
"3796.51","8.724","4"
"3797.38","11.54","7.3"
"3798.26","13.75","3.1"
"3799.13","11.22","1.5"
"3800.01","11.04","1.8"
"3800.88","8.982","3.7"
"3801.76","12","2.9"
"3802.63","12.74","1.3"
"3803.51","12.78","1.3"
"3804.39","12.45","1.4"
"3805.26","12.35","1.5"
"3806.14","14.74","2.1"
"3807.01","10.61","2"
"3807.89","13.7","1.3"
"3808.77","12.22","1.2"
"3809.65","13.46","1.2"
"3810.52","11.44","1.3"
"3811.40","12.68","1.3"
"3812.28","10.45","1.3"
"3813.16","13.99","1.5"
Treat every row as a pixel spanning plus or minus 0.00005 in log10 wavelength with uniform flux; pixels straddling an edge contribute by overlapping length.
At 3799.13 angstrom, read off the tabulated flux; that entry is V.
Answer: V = 11.22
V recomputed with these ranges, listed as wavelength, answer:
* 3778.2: 10.72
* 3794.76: 10.85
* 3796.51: 8.724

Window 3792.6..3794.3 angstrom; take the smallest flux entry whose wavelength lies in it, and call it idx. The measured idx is 12.63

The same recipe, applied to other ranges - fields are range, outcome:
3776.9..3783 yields 10.72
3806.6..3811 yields 10.61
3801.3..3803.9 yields 12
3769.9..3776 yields 5.149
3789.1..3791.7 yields 10.2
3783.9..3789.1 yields 11.35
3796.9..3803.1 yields 8.982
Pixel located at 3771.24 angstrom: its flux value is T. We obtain 9.518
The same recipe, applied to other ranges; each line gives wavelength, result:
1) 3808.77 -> 12.22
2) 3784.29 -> 11.35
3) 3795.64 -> 8.938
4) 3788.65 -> 11.43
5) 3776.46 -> 13.92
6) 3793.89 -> 12.63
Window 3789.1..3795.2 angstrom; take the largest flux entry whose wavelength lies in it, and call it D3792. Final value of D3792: 13.66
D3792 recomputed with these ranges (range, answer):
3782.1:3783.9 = 14.23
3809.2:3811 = 13.46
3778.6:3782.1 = 14.22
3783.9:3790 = 13.92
